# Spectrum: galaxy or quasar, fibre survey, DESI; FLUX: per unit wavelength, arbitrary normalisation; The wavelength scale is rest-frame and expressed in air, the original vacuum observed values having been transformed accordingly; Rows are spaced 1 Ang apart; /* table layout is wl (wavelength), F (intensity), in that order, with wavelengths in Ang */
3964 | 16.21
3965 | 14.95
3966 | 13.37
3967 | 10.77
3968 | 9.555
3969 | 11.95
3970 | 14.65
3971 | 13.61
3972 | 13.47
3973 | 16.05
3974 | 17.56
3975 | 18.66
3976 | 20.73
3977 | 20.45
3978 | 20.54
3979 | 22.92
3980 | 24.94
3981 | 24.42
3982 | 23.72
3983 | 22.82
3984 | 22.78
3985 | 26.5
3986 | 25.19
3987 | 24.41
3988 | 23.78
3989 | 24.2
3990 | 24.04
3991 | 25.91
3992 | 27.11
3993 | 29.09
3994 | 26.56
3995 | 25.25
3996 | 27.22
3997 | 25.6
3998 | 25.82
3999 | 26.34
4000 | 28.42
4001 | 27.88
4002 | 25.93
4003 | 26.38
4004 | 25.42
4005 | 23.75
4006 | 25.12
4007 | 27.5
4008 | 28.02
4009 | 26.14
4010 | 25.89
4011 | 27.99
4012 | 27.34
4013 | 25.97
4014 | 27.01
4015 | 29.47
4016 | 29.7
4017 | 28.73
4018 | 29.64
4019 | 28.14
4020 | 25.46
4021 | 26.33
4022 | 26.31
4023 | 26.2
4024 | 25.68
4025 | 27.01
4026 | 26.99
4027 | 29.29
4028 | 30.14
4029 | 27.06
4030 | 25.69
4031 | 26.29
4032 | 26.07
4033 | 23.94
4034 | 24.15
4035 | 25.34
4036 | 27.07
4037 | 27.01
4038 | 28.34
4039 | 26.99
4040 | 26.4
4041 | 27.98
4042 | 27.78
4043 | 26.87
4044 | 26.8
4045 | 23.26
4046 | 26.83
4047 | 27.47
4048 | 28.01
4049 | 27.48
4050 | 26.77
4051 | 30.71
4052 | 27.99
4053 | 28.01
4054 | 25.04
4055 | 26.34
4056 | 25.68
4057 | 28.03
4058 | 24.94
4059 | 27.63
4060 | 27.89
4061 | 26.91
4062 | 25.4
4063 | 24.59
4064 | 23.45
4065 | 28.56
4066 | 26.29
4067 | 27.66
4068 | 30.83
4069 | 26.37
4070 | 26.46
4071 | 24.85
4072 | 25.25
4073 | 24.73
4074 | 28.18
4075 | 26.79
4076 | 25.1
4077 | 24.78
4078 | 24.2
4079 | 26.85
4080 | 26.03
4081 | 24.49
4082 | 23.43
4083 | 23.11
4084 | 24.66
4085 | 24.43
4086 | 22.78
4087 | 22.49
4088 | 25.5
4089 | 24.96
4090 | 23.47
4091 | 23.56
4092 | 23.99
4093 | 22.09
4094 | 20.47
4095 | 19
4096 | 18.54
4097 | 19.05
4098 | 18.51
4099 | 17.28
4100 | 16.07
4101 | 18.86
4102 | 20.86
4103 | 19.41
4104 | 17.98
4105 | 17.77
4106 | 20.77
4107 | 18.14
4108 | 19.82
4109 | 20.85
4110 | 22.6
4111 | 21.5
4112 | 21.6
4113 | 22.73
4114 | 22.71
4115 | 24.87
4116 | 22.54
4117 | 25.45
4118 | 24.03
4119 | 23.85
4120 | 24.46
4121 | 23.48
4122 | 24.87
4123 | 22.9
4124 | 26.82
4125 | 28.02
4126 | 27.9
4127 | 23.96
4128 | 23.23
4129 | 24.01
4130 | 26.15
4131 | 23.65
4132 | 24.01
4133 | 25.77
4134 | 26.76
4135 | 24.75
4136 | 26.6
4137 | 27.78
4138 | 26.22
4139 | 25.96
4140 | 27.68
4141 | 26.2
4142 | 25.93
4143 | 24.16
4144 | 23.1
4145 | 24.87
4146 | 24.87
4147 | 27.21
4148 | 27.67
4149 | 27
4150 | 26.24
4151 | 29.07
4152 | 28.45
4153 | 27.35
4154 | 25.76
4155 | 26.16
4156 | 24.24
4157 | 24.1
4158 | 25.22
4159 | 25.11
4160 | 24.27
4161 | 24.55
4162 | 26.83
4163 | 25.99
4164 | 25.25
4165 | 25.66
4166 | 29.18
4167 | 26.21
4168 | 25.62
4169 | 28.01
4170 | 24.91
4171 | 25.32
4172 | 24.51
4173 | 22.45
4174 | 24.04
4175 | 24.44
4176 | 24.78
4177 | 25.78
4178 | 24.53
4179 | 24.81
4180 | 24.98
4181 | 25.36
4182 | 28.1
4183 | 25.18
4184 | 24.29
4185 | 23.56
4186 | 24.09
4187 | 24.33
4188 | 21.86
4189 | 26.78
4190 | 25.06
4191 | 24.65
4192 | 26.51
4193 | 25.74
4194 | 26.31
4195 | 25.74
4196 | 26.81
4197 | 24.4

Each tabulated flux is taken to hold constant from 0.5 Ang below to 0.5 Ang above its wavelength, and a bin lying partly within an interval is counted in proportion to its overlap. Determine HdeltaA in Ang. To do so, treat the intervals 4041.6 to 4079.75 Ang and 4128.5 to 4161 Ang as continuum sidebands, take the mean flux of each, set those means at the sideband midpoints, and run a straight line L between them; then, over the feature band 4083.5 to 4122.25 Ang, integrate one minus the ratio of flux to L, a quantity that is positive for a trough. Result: 6.7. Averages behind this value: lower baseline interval 26.6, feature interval 21.7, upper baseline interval 25.8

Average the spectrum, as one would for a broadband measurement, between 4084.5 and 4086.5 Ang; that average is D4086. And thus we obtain 23.6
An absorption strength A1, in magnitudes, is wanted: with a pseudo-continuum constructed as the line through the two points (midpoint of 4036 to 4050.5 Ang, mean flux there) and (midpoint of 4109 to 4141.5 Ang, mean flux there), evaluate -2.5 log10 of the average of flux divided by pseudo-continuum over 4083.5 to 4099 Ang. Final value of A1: 0.16 mag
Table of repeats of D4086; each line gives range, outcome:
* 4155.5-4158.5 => 24.5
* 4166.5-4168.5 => 25.9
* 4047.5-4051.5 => 28.2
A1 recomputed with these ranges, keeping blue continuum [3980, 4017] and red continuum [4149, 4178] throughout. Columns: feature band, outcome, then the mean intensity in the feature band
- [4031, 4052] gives -0.03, 26.8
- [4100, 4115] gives 0.26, 20.4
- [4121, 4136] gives 0.03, 25.2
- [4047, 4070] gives -0.04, 27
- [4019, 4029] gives -0.04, 27.1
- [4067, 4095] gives 0.05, 24.8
